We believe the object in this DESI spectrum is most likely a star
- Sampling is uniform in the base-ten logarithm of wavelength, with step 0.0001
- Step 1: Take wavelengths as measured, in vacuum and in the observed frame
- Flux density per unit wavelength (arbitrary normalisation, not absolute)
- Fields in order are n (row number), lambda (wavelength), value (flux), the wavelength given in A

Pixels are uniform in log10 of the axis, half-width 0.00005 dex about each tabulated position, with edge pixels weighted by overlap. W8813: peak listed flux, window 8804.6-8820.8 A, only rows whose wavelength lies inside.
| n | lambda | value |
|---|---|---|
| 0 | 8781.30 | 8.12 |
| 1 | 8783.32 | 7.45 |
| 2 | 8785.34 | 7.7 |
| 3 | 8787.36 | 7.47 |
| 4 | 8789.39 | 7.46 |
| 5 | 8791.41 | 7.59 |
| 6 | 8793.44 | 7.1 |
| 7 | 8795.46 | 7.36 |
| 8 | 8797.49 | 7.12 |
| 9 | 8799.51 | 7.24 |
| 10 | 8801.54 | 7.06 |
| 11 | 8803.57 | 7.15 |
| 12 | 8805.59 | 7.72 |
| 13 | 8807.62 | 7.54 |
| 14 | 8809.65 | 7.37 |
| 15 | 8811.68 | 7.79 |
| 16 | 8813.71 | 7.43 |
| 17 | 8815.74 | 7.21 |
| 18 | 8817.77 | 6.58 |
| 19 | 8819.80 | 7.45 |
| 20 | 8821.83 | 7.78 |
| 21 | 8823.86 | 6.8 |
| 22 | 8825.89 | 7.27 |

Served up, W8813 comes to 7.79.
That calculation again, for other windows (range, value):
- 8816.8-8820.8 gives 7.45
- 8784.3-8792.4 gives 7.7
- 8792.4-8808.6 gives 7.72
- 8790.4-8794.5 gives 7.59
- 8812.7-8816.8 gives 7.43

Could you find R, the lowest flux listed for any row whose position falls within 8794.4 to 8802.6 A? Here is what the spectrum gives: 7.06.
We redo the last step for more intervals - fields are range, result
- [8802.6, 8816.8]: 7.15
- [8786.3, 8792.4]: 7.46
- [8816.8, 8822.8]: 6.58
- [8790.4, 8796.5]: 7.1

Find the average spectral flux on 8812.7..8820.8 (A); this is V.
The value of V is 7.17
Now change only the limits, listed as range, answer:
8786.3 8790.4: 7.47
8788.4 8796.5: 7.38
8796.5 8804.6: 7.15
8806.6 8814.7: 7.53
